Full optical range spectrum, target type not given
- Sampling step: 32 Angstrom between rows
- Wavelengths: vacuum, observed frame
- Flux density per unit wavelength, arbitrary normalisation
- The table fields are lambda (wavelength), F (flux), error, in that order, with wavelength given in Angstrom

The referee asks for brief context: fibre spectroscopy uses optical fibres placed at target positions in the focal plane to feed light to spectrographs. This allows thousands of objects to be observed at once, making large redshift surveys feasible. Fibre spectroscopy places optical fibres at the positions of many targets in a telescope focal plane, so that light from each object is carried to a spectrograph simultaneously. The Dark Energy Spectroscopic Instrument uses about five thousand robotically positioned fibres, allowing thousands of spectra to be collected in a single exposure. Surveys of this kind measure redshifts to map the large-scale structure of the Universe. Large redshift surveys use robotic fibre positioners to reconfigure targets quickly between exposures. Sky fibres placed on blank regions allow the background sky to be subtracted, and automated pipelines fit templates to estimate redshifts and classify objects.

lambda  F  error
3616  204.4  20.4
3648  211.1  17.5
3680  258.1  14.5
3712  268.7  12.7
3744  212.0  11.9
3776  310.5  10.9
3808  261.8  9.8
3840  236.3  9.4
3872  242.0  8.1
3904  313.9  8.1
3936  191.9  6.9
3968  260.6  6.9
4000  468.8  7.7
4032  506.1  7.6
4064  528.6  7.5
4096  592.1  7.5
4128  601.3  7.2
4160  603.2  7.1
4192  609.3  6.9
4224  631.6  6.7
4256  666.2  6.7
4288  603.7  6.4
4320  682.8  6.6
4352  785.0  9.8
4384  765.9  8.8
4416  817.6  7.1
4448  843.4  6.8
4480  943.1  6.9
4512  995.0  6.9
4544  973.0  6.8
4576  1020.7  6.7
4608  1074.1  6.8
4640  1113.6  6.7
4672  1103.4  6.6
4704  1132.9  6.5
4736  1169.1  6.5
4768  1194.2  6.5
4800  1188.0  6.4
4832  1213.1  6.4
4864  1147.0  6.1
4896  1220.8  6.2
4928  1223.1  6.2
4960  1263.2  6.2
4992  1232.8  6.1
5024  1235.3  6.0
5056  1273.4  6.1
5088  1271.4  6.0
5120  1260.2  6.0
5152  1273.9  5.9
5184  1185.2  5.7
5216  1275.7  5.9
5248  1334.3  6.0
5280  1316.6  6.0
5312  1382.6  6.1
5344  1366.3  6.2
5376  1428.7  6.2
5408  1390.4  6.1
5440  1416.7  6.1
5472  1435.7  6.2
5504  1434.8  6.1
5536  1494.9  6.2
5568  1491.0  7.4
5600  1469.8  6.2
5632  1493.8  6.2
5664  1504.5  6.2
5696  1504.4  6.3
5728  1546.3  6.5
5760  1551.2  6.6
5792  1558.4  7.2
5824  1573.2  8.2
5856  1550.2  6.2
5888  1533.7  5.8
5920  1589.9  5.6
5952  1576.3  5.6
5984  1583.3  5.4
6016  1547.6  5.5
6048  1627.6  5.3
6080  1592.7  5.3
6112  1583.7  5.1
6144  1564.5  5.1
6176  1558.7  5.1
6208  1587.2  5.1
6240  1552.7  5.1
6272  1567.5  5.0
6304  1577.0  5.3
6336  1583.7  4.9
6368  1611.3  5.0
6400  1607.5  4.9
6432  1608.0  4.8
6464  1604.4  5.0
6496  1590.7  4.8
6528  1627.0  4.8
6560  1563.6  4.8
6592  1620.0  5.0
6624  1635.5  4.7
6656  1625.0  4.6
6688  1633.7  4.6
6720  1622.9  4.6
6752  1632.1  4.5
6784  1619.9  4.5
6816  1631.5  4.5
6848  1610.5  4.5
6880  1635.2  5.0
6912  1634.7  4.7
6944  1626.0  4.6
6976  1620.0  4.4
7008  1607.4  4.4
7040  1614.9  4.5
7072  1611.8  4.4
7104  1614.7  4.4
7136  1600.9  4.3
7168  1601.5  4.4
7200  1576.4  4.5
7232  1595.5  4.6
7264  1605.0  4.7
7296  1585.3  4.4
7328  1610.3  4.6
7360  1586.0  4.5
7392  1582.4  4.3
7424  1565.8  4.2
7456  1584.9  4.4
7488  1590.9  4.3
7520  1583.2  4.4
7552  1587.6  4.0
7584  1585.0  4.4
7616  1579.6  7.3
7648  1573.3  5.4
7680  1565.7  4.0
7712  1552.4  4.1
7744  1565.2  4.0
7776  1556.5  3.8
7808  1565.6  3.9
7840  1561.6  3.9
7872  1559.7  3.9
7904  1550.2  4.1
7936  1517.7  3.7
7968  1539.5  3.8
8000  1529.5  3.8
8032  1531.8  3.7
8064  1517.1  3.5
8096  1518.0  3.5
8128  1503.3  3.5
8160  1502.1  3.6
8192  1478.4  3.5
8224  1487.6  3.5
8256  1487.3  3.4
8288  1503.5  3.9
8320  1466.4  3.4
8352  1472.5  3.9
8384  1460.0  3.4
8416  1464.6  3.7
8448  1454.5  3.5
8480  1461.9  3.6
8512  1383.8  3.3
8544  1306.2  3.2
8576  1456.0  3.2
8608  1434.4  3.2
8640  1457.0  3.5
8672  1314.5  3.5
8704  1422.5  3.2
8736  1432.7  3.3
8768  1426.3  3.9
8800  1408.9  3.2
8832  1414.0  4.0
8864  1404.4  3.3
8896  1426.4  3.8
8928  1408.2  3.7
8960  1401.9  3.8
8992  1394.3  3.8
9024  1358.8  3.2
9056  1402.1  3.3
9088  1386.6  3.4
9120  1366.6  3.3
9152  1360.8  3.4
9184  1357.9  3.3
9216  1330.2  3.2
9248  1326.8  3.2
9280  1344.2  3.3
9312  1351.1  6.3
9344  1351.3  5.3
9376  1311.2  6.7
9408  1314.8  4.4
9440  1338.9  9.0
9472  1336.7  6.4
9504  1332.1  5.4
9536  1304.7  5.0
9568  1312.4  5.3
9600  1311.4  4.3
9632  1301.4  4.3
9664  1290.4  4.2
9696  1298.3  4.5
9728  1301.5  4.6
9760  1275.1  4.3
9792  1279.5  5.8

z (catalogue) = 0.000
